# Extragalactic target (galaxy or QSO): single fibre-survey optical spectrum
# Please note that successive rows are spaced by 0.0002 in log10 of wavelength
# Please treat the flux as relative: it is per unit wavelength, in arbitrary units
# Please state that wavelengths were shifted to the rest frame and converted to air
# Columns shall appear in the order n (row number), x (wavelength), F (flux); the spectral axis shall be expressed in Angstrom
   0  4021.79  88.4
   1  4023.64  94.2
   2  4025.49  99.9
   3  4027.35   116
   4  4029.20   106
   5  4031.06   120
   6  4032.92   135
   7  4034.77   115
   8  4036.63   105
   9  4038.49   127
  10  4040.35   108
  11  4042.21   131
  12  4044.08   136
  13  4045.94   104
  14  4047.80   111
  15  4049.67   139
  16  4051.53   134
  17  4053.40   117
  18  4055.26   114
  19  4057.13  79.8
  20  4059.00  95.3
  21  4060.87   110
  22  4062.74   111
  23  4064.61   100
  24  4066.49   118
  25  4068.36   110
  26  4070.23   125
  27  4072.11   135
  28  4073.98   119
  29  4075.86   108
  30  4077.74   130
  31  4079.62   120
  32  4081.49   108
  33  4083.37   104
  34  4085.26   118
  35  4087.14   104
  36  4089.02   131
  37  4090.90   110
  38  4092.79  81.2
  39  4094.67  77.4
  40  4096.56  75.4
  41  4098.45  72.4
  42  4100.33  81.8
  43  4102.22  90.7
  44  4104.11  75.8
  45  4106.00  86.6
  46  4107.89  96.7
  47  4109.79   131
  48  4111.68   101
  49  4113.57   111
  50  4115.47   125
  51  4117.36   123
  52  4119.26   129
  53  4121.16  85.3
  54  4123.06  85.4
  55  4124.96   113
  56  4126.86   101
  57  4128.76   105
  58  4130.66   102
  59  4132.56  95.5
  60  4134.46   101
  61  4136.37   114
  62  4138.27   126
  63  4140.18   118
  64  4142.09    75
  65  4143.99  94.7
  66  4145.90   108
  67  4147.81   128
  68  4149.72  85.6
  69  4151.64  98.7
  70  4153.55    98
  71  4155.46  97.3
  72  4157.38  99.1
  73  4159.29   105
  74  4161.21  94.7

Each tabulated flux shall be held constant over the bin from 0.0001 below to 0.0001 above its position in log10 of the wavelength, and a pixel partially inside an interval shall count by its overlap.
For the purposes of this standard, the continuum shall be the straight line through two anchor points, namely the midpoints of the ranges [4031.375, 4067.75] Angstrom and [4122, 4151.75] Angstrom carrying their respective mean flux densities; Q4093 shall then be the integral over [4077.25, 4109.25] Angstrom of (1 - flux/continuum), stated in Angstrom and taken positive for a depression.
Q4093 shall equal 3.4 Angstrom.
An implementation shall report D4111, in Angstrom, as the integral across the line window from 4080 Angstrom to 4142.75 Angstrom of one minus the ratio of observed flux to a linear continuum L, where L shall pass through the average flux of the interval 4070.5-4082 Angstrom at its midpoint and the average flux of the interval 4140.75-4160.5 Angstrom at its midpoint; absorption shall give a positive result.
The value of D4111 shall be 4.7 Angstrom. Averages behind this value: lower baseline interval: 121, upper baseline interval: 99.2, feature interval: 102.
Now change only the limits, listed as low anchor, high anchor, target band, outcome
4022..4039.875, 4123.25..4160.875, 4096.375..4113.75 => 2.3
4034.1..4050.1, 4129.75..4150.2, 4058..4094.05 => 0.6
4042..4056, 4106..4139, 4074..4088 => 0.3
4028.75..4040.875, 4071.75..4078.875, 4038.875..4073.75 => 1.2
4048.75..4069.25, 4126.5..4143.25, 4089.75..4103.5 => 3.0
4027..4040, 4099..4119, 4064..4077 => -0.8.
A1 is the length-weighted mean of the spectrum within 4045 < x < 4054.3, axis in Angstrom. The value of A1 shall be 121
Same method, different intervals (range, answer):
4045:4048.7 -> 108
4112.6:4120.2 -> 122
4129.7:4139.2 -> 108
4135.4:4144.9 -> 106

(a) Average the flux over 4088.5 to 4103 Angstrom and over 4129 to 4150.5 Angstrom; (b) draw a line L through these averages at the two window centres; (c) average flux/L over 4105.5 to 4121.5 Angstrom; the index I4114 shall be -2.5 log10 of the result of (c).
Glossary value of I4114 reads -0.17 mag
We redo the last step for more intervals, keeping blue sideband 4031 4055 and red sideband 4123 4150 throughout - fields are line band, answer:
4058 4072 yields 0.06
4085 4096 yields 0.11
